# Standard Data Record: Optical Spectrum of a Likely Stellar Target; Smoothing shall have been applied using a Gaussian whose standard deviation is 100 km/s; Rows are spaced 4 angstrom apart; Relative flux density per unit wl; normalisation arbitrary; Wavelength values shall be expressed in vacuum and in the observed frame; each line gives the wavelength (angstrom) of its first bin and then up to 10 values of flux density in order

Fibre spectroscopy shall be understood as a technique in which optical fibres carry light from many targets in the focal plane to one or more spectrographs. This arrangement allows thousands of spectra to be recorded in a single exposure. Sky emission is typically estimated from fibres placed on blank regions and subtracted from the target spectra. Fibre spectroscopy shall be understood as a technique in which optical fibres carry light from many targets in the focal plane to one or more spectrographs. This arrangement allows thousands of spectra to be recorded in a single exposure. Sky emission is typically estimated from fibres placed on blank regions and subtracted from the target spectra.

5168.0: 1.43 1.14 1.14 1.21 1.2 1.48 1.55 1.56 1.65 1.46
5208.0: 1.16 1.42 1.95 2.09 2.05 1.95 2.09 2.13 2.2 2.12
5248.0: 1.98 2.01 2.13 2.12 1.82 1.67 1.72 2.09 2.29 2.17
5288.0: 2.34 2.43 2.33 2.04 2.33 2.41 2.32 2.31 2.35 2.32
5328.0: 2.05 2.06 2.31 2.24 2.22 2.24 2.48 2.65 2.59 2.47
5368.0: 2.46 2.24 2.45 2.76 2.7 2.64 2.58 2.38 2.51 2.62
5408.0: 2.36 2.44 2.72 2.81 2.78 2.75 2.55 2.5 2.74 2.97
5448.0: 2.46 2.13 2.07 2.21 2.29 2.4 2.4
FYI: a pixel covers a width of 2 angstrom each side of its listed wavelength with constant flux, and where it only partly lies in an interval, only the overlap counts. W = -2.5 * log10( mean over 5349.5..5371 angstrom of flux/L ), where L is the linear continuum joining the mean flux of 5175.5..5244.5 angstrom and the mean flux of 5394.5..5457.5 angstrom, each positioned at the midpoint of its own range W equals -0.10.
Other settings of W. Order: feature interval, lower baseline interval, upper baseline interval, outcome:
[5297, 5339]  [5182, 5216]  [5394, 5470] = -0.13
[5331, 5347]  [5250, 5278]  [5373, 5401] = 0.05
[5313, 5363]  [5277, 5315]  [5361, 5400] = 0.04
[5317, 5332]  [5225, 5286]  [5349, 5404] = 0.05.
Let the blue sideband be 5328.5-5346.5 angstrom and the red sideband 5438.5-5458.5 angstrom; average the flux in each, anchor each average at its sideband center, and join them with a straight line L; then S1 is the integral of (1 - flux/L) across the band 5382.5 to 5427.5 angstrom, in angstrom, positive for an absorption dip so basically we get -4.6 angstrom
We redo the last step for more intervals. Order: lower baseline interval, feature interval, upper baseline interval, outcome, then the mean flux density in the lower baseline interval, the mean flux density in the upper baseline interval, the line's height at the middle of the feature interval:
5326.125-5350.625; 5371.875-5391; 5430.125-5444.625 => -1.5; 2.19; 2.66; 2.4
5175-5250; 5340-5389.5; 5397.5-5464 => -4.3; 1.71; 2.53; 2.28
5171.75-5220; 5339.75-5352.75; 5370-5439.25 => -0.1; 1.45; 2.58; 2.26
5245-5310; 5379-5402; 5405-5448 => -0.6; 2.12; 2.65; 2.52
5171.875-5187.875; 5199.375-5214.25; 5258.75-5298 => 0.4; 1.21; 2.1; 1.45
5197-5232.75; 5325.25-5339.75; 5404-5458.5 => 0.2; 1.74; 2.56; 2.19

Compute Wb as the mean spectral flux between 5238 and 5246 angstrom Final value 2.16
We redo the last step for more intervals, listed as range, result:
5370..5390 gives 2.56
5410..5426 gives 2.69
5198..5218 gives 1.53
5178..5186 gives 1.21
